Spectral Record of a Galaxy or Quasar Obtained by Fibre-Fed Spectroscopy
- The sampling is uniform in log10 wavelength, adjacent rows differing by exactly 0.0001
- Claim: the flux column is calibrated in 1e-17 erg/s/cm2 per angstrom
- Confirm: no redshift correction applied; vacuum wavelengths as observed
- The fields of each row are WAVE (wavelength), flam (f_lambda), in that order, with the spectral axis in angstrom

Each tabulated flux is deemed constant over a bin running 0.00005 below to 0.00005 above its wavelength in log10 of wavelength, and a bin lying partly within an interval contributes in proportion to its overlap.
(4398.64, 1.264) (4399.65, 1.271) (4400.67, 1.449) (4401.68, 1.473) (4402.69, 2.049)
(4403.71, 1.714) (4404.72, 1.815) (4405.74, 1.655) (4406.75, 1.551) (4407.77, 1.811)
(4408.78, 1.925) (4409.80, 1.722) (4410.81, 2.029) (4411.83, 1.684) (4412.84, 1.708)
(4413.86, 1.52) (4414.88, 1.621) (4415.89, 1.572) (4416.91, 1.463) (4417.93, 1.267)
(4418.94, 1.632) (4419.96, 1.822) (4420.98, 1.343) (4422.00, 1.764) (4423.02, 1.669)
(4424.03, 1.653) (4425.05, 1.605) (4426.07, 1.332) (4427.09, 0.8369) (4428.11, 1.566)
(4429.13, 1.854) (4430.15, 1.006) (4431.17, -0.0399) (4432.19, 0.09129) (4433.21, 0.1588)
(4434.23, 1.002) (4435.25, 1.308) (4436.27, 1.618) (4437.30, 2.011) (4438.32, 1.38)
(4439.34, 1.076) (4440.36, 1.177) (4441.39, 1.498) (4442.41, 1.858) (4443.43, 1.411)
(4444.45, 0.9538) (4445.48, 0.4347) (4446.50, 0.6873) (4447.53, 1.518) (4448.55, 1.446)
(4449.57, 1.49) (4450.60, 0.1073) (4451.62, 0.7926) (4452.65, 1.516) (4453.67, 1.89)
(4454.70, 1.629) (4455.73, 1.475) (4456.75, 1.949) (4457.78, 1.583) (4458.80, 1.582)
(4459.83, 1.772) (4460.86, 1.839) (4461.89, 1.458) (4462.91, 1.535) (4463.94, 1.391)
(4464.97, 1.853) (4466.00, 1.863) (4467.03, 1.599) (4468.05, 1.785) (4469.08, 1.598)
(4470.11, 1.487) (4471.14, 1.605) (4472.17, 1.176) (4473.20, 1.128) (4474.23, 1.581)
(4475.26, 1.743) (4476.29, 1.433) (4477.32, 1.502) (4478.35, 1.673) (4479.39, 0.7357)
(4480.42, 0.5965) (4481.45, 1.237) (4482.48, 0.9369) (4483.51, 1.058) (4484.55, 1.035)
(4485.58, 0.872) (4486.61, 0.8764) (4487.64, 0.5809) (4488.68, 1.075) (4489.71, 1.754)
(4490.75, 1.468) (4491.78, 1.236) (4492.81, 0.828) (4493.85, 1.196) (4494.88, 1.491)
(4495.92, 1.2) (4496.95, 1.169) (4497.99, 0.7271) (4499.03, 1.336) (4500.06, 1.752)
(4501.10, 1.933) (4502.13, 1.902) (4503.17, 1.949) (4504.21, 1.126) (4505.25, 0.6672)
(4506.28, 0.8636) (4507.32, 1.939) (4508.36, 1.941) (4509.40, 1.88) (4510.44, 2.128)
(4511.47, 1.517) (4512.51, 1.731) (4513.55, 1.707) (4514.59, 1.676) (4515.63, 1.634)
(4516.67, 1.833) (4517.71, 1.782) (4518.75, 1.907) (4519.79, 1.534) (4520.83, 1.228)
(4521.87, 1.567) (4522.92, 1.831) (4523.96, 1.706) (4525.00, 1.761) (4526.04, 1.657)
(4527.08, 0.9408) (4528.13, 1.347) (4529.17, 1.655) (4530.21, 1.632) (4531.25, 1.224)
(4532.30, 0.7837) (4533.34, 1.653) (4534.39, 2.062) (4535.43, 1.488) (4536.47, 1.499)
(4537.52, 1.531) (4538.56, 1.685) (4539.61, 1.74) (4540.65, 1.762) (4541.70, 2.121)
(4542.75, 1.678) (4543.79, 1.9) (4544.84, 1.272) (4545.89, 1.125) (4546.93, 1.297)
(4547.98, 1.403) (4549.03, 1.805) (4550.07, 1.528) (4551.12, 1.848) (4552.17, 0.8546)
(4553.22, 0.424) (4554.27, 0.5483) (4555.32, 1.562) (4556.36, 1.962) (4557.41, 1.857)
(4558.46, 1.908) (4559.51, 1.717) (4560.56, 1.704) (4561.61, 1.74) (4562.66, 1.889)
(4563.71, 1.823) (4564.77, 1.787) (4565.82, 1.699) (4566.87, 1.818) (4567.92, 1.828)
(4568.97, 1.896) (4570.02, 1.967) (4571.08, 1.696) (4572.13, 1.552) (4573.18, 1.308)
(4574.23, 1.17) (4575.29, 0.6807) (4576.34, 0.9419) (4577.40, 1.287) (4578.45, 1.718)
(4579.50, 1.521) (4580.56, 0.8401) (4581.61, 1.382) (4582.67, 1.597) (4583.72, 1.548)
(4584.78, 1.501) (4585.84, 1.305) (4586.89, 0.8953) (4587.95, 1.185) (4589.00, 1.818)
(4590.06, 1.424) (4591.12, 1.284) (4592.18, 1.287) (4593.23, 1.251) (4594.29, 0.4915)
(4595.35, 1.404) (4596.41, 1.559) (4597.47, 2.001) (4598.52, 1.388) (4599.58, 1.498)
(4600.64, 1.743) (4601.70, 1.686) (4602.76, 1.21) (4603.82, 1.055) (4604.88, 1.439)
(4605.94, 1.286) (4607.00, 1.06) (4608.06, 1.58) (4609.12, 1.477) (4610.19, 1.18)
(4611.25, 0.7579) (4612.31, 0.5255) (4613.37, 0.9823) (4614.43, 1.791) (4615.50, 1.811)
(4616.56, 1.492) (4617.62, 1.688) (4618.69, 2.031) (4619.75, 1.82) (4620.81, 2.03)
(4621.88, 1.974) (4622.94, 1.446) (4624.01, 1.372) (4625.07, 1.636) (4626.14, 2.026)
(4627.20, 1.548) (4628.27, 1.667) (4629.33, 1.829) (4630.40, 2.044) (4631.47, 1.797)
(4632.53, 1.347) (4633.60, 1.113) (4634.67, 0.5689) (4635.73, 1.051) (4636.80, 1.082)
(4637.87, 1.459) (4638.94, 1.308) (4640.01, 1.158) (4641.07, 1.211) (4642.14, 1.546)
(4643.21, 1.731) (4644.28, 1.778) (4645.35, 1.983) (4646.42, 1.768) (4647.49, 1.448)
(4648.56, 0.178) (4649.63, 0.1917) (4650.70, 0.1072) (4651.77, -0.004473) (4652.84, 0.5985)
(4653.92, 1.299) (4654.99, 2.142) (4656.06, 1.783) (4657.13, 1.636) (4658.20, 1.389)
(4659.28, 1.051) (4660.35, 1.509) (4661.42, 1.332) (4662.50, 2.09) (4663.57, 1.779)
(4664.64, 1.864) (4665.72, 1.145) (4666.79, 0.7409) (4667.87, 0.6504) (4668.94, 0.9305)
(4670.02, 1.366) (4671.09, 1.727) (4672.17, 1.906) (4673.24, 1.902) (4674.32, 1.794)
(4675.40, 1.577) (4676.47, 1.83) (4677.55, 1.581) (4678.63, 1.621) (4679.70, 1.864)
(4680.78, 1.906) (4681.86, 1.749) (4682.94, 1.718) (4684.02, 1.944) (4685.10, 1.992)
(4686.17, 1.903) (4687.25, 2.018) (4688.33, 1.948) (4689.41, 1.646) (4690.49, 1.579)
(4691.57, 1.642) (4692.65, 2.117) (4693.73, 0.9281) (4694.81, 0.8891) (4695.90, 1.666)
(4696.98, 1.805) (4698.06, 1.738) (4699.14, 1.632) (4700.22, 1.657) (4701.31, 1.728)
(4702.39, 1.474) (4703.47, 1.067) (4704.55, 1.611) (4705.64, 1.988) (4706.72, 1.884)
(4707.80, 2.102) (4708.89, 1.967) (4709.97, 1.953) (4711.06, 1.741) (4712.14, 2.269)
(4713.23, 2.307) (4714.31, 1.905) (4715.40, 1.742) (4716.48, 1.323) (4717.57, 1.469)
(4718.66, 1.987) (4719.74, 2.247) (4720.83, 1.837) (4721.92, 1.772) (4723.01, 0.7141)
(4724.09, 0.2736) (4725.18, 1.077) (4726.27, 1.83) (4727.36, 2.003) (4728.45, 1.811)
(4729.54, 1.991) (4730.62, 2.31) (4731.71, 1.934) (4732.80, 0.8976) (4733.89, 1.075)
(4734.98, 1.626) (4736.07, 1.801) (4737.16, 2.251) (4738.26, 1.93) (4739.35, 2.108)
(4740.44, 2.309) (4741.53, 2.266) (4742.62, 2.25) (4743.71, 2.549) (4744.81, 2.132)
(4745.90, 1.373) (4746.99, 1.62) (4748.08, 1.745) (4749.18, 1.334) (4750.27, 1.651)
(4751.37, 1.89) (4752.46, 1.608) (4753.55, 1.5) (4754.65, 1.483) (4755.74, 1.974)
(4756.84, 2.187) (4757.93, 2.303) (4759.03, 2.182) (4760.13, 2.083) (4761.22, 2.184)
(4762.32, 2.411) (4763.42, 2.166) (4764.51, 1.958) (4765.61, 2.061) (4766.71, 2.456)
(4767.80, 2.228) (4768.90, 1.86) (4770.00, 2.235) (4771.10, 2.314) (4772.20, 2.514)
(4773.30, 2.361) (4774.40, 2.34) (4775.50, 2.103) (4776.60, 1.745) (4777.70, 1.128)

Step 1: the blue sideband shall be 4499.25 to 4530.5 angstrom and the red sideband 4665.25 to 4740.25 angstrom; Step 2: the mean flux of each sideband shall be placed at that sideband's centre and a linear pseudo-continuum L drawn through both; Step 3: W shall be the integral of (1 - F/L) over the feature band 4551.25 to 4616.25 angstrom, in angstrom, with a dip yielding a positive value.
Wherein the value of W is 8.95 angstrom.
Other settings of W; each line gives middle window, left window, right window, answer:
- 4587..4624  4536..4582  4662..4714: 3.8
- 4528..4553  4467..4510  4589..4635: -2.6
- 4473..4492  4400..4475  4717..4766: 4.0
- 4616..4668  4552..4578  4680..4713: 7.7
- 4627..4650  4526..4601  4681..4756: 3.5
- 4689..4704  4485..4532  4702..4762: 1.8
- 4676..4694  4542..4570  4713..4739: -1.4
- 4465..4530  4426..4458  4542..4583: -4.5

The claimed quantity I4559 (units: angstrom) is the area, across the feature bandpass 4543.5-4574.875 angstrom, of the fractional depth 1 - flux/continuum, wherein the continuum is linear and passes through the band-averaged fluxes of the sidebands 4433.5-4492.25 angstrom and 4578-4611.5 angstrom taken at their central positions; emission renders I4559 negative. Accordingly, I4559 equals -4.7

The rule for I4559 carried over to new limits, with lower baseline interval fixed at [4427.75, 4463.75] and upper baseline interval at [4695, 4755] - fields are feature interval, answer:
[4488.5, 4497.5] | 0.5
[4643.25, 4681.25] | 5.9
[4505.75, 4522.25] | -3.4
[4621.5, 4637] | 0.8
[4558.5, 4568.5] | -2.1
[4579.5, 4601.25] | 2.1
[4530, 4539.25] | -0.5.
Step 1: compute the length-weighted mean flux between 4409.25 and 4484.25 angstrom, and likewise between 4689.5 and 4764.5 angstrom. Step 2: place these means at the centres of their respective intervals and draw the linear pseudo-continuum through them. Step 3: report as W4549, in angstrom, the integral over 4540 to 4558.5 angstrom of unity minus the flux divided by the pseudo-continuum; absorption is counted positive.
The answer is 0.5 angstrom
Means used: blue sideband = 1.38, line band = 1.48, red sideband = 1.78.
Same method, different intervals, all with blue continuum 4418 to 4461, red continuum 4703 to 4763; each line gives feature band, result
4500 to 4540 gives -4.1 angstrom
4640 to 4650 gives 2.0 angstrom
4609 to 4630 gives 0.8 angstrom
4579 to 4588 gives 1.4 angstrom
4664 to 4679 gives 2.1 angstrom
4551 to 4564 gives 0.0 angstrom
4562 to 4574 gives -1.6 angstrom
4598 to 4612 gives 2.4 angstrom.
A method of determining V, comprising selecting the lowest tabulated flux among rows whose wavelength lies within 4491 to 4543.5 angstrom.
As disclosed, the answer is 0.6672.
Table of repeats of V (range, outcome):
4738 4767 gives 1.334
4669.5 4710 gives 0.8891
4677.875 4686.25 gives 1.621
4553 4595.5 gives 0.424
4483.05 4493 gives 0.5809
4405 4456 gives -0.0399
